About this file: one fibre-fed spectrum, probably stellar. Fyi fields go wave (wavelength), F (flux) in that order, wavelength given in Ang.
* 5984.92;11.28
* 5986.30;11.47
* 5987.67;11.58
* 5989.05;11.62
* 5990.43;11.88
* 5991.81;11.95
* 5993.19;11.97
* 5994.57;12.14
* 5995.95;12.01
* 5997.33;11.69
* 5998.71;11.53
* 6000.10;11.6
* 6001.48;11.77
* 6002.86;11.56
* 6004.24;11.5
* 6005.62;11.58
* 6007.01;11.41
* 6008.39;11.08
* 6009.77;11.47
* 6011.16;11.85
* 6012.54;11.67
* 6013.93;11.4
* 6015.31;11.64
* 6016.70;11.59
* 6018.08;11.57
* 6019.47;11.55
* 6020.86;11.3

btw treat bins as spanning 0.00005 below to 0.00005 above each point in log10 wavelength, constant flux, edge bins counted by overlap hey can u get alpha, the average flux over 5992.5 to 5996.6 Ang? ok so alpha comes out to 12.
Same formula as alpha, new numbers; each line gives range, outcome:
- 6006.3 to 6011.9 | 11.5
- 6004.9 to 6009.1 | 11.4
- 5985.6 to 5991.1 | 11.6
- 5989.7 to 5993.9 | 11.9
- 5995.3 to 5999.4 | 11.7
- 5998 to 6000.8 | 11.5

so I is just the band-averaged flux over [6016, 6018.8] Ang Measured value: 11.6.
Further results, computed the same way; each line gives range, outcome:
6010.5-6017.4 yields 11.6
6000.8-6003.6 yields 11.7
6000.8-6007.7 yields 11.6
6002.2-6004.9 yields 11.5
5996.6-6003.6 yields 11.6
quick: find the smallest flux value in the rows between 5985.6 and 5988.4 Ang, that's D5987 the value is 11.47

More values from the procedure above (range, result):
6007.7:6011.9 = 11.08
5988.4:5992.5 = 11.62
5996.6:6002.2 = 11.53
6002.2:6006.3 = 11.5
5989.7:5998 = 11.69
